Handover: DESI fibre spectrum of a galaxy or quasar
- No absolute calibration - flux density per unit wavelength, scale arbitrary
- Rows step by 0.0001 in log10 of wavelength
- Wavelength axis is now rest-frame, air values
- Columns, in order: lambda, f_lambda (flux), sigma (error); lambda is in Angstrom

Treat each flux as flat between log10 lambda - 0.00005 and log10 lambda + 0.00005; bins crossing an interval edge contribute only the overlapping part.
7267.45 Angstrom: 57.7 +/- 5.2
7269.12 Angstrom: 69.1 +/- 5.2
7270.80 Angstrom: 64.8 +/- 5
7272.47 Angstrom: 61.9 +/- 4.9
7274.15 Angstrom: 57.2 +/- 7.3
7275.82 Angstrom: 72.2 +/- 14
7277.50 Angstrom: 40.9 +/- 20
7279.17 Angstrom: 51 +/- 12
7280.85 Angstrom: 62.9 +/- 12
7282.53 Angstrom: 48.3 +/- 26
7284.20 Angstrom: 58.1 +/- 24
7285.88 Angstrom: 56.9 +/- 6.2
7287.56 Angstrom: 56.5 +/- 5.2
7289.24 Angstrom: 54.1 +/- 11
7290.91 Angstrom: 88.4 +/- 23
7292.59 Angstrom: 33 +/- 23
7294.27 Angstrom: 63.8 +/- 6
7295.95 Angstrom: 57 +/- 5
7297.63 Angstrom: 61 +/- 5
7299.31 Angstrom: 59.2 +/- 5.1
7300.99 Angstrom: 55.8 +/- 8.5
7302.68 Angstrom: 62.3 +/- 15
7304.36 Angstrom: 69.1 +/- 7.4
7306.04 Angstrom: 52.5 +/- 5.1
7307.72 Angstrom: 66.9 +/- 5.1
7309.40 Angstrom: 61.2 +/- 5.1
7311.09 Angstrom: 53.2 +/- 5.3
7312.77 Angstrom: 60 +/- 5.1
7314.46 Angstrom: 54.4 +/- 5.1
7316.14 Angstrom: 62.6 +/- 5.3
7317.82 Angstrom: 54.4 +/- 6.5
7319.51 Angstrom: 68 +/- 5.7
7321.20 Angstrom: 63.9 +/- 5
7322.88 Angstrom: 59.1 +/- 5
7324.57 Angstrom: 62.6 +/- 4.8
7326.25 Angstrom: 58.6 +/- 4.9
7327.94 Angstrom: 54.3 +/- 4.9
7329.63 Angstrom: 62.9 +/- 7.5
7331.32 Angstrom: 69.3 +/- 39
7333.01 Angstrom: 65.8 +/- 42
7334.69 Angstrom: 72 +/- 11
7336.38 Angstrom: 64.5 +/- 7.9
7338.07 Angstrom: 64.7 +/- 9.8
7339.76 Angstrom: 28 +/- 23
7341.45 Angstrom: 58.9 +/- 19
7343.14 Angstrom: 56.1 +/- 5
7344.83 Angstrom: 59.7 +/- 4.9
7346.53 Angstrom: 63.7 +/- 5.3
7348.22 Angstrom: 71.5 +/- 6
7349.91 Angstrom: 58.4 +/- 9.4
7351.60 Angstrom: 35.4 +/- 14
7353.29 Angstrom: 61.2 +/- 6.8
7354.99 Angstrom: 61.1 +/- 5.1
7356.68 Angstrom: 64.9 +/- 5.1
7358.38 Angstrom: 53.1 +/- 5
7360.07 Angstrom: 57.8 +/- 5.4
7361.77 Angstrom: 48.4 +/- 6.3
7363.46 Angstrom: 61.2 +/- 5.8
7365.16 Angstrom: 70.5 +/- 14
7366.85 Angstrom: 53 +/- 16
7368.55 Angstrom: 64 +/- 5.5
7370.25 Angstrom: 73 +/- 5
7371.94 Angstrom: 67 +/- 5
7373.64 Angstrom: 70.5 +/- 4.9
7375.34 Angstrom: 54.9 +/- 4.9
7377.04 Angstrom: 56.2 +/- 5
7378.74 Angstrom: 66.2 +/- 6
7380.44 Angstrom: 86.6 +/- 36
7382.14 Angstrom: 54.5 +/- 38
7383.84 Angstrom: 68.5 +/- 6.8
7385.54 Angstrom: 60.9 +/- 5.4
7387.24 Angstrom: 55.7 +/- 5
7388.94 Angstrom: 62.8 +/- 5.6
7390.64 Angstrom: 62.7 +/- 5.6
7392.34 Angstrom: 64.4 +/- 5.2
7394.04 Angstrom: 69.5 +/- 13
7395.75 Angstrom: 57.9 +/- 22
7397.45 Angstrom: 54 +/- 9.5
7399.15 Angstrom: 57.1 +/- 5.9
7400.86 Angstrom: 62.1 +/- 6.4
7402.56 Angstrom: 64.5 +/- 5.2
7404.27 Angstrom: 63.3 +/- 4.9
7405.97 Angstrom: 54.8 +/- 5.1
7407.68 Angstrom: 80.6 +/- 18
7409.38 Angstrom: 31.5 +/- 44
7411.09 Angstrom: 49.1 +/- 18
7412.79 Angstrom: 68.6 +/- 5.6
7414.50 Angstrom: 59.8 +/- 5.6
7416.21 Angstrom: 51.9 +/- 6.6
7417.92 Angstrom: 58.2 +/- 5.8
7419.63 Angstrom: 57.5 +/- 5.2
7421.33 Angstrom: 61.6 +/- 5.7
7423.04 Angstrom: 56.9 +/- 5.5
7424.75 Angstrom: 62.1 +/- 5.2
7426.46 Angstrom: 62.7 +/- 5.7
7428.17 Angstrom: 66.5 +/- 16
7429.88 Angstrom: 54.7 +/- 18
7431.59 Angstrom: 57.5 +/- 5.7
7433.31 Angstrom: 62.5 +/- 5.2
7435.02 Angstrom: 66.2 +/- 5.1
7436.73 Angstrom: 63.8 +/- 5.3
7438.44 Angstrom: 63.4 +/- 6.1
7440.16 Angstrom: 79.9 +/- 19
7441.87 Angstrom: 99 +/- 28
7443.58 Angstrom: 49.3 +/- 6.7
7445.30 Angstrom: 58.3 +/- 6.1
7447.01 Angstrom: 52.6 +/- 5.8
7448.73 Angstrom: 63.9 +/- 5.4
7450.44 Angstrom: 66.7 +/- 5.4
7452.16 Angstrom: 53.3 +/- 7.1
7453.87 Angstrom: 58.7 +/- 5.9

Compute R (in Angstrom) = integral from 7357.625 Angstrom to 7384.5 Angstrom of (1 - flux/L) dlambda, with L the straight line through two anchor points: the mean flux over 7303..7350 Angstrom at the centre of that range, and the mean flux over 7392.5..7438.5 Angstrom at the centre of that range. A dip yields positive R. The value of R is -1.1 Angstrom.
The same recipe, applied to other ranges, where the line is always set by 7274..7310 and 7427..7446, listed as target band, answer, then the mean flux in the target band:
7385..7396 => 0.2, 62.2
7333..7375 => 1.1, 60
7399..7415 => 1.2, 59.2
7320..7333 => -0.4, 62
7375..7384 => -0.3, 64.7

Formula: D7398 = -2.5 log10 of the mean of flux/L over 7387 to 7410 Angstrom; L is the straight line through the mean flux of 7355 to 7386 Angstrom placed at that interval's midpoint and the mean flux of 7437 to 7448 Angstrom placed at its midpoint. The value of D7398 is 0.07 mag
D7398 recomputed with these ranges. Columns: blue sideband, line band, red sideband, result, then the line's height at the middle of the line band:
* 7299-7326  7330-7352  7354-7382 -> 0.03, 61.6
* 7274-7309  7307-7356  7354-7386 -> 0.02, 60.7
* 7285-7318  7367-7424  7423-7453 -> 0.01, 62.1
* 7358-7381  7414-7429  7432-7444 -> 0.14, 67.9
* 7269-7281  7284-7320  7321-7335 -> 0.03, 61.1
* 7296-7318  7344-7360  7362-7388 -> 0.07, 62.4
